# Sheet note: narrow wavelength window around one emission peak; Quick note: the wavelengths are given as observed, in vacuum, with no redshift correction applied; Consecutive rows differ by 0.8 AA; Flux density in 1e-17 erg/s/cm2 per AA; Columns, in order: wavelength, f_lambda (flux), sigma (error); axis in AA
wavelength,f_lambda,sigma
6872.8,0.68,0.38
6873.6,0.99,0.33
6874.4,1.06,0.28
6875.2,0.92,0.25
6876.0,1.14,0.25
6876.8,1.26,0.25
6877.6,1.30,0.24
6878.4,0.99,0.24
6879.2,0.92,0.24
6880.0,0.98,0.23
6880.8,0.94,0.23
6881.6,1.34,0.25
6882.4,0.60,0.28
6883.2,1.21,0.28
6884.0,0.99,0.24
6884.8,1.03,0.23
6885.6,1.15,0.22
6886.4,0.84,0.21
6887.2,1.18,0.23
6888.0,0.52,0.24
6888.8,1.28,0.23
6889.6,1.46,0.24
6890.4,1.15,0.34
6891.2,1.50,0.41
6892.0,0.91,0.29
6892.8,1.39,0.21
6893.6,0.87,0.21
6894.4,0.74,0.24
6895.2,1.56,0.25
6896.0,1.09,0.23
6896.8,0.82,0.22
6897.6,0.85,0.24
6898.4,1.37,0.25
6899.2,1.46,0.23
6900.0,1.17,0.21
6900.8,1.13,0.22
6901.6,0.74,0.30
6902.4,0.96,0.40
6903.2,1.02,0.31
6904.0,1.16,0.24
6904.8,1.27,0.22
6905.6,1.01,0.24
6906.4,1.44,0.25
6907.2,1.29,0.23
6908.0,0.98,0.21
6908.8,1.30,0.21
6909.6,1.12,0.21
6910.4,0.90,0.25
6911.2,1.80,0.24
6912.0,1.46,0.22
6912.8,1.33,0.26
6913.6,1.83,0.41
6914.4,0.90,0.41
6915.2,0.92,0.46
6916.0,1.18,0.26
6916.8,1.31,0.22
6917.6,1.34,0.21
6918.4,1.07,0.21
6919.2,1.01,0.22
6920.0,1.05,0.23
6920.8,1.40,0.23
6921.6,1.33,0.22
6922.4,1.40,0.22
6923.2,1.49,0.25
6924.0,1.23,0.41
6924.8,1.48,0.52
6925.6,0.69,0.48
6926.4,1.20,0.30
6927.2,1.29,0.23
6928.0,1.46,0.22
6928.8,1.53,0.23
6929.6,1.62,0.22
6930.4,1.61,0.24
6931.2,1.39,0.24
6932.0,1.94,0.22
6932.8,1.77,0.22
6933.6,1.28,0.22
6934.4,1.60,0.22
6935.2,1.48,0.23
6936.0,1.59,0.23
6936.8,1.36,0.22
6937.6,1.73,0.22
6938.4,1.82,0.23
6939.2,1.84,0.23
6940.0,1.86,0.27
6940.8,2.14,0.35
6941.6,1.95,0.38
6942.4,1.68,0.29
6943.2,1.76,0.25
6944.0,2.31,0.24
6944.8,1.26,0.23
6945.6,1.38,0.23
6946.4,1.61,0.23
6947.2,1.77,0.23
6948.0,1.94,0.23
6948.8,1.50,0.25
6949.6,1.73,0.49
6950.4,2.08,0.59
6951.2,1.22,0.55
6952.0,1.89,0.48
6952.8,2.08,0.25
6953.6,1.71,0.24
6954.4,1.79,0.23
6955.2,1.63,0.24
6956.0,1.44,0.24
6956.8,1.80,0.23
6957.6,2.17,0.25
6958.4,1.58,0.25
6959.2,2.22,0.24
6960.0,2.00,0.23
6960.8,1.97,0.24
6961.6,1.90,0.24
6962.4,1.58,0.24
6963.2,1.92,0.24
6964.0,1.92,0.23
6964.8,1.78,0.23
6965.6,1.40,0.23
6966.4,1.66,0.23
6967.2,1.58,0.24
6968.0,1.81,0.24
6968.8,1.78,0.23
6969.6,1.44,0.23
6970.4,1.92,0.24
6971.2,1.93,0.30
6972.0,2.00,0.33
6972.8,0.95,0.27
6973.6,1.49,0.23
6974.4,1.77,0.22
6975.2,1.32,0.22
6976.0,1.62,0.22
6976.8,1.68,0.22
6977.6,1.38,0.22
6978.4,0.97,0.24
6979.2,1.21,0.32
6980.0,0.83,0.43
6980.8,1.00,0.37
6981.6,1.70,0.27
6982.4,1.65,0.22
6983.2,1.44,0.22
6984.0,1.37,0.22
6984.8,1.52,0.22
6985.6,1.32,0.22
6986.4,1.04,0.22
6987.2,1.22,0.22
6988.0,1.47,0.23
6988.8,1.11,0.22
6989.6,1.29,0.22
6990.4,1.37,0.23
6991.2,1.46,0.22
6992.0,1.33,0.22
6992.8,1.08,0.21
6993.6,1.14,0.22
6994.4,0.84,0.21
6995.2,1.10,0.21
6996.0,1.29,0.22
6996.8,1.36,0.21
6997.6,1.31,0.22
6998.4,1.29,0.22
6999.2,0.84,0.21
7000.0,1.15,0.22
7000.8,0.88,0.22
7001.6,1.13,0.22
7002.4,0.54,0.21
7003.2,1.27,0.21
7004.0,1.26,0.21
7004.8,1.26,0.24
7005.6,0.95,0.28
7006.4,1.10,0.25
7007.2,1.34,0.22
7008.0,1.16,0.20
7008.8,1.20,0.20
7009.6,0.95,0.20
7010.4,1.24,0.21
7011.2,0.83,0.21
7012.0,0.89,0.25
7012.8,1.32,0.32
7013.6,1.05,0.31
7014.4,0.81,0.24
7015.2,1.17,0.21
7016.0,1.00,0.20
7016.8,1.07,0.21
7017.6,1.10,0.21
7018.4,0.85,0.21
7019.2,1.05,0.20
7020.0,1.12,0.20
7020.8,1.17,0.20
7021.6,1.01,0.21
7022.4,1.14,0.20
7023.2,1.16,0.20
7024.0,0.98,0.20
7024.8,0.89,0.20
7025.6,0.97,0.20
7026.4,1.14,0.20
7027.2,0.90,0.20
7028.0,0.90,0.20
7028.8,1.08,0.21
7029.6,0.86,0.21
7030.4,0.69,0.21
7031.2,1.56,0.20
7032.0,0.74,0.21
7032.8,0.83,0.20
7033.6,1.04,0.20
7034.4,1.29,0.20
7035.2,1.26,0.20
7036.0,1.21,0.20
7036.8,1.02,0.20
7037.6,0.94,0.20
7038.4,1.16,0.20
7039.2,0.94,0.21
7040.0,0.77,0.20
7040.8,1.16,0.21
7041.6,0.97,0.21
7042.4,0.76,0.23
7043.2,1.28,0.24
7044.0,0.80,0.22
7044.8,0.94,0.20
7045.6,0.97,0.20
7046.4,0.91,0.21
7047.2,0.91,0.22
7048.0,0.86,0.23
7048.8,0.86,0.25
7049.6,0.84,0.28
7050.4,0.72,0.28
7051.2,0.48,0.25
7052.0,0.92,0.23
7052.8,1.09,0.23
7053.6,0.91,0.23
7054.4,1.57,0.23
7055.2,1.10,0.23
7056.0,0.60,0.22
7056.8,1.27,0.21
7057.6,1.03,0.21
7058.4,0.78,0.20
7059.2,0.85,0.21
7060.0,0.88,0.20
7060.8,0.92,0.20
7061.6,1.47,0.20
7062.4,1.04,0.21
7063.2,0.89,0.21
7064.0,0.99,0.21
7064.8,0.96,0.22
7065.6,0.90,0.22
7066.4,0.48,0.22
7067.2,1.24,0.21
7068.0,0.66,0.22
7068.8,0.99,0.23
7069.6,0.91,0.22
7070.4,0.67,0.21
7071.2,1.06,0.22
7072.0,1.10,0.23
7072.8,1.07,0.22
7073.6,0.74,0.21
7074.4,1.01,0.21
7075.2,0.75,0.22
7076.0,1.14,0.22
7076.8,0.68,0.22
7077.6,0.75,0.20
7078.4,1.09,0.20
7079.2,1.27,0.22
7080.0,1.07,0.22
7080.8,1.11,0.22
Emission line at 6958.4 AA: Mg II 2798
